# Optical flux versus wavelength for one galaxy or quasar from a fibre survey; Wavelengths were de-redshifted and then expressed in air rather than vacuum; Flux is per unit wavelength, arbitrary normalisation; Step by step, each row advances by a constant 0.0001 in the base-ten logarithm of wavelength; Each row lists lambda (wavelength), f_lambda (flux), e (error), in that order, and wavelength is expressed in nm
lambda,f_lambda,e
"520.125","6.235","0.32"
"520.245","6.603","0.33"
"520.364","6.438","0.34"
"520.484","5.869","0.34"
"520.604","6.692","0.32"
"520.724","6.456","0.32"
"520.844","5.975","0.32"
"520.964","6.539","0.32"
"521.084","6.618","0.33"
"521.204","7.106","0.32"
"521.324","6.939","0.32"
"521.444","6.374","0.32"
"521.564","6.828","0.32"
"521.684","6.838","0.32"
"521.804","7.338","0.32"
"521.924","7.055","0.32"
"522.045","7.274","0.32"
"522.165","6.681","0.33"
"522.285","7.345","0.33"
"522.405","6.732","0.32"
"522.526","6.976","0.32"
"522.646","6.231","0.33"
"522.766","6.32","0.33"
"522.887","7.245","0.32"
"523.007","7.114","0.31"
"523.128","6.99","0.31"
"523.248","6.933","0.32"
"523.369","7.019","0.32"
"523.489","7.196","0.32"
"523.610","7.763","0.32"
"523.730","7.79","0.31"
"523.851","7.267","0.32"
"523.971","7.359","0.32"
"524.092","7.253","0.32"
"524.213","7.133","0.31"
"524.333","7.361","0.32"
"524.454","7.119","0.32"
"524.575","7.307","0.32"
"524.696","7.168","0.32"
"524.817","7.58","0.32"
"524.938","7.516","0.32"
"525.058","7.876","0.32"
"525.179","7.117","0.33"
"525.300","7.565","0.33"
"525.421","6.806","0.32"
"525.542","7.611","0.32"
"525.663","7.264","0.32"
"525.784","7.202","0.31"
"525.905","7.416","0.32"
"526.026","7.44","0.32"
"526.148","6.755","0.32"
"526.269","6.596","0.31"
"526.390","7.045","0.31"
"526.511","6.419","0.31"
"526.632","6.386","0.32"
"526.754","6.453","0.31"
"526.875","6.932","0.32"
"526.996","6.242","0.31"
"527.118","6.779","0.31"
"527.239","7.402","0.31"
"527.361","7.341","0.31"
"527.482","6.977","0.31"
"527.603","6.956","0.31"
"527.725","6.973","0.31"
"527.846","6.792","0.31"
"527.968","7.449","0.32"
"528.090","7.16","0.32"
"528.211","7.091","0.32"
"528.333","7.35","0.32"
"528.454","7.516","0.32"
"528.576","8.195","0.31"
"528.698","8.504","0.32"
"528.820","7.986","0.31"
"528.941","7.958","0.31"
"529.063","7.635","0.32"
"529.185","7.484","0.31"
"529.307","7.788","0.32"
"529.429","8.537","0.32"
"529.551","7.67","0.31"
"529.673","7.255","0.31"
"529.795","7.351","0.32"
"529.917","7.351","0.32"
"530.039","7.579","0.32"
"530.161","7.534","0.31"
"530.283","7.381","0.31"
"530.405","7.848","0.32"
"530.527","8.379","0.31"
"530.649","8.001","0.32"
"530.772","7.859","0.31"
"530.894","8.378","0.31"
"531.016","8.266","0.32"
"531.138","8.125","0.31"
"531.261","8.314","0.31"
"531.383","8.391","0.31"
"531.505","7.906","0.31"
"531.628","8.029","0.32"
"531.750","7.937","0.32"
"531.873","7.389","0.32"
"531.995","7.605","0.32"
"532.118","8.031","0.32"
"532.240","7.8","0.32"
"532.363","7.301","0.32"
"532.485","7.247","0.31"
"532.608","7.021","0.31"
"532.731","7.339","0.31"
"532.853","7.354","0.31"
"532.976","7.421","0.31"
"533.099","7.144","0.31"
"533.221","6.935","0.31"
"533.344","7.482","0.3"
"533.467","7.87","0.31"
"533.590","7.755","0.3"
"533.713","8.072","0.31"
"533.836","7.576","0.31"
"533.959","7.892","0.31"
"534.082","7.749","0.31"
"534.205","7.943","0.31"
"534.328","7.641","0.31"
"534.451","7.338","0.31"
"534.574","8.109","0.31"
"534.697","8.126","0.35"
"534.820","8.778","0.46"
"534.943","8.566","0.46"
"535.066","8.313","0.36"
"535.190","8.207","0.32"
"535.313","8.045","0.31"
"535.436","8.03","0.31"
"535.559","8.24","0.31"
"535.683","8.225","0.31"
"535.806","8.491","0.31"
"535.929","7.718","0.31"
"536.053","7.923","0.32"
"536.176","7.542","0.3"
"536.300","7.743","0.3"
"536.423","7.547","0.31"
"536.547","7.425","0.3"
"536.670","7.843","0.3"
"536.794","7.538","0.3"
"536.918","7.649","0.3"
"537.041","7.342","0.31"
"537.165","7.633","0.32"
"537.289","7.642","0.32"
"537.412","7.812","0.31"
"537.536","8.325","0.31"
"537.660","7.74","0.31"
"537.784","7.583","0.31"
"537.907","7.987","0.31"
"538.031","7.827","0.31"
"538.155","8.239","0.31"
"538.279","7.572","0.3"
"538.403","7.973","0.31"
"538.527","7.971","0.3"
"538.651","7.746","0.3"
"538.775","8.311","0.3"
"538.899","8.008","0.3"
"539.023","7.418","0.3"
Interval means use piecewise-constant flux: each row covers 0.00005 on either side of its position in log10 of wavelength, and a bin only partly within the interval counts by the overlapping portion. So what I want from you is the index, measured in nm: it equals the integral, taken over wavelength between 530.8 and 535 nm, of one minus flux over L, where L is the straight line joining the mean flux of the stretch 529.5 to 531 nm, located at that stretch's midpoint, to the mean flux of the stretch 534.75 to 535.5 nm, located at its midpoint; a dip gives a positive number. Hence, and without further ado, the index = 0.14 nm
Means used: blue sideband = 7.73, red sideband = 8.33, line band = 7.79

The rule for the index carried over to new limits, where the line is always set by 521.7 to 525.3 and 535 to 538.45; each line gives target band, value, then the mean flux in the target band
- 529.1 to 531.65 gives -0.11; 7.87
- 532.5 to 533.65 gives 0.05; 7.36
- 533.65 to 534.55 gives 0.00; 7.76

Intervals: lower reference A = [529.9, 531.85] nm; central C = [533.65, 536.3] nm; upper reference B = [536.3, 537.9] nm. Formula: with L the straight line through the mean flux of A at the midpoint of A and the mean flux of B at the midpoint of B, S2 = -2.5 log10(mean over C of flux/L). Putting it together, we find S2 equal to -0.03 mag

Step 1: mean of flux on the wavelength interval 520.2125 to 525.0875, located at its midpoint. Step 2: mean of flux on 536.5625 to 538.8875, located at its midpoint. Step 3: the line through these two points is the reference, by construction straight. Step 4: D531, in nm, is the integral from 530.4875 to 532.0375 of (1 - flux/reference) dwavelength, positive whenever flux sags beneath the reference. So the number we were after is -0.12 nm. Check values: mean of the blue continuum 6.98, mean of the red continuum 7.82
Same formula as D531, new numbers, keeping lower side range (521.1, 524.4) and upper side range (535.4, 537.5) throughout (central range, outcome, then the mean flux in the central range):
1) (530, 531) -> -0.06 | 7.9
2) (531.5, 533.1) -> 0.01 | 7.54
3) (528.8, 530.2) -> -0.05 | 7.67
